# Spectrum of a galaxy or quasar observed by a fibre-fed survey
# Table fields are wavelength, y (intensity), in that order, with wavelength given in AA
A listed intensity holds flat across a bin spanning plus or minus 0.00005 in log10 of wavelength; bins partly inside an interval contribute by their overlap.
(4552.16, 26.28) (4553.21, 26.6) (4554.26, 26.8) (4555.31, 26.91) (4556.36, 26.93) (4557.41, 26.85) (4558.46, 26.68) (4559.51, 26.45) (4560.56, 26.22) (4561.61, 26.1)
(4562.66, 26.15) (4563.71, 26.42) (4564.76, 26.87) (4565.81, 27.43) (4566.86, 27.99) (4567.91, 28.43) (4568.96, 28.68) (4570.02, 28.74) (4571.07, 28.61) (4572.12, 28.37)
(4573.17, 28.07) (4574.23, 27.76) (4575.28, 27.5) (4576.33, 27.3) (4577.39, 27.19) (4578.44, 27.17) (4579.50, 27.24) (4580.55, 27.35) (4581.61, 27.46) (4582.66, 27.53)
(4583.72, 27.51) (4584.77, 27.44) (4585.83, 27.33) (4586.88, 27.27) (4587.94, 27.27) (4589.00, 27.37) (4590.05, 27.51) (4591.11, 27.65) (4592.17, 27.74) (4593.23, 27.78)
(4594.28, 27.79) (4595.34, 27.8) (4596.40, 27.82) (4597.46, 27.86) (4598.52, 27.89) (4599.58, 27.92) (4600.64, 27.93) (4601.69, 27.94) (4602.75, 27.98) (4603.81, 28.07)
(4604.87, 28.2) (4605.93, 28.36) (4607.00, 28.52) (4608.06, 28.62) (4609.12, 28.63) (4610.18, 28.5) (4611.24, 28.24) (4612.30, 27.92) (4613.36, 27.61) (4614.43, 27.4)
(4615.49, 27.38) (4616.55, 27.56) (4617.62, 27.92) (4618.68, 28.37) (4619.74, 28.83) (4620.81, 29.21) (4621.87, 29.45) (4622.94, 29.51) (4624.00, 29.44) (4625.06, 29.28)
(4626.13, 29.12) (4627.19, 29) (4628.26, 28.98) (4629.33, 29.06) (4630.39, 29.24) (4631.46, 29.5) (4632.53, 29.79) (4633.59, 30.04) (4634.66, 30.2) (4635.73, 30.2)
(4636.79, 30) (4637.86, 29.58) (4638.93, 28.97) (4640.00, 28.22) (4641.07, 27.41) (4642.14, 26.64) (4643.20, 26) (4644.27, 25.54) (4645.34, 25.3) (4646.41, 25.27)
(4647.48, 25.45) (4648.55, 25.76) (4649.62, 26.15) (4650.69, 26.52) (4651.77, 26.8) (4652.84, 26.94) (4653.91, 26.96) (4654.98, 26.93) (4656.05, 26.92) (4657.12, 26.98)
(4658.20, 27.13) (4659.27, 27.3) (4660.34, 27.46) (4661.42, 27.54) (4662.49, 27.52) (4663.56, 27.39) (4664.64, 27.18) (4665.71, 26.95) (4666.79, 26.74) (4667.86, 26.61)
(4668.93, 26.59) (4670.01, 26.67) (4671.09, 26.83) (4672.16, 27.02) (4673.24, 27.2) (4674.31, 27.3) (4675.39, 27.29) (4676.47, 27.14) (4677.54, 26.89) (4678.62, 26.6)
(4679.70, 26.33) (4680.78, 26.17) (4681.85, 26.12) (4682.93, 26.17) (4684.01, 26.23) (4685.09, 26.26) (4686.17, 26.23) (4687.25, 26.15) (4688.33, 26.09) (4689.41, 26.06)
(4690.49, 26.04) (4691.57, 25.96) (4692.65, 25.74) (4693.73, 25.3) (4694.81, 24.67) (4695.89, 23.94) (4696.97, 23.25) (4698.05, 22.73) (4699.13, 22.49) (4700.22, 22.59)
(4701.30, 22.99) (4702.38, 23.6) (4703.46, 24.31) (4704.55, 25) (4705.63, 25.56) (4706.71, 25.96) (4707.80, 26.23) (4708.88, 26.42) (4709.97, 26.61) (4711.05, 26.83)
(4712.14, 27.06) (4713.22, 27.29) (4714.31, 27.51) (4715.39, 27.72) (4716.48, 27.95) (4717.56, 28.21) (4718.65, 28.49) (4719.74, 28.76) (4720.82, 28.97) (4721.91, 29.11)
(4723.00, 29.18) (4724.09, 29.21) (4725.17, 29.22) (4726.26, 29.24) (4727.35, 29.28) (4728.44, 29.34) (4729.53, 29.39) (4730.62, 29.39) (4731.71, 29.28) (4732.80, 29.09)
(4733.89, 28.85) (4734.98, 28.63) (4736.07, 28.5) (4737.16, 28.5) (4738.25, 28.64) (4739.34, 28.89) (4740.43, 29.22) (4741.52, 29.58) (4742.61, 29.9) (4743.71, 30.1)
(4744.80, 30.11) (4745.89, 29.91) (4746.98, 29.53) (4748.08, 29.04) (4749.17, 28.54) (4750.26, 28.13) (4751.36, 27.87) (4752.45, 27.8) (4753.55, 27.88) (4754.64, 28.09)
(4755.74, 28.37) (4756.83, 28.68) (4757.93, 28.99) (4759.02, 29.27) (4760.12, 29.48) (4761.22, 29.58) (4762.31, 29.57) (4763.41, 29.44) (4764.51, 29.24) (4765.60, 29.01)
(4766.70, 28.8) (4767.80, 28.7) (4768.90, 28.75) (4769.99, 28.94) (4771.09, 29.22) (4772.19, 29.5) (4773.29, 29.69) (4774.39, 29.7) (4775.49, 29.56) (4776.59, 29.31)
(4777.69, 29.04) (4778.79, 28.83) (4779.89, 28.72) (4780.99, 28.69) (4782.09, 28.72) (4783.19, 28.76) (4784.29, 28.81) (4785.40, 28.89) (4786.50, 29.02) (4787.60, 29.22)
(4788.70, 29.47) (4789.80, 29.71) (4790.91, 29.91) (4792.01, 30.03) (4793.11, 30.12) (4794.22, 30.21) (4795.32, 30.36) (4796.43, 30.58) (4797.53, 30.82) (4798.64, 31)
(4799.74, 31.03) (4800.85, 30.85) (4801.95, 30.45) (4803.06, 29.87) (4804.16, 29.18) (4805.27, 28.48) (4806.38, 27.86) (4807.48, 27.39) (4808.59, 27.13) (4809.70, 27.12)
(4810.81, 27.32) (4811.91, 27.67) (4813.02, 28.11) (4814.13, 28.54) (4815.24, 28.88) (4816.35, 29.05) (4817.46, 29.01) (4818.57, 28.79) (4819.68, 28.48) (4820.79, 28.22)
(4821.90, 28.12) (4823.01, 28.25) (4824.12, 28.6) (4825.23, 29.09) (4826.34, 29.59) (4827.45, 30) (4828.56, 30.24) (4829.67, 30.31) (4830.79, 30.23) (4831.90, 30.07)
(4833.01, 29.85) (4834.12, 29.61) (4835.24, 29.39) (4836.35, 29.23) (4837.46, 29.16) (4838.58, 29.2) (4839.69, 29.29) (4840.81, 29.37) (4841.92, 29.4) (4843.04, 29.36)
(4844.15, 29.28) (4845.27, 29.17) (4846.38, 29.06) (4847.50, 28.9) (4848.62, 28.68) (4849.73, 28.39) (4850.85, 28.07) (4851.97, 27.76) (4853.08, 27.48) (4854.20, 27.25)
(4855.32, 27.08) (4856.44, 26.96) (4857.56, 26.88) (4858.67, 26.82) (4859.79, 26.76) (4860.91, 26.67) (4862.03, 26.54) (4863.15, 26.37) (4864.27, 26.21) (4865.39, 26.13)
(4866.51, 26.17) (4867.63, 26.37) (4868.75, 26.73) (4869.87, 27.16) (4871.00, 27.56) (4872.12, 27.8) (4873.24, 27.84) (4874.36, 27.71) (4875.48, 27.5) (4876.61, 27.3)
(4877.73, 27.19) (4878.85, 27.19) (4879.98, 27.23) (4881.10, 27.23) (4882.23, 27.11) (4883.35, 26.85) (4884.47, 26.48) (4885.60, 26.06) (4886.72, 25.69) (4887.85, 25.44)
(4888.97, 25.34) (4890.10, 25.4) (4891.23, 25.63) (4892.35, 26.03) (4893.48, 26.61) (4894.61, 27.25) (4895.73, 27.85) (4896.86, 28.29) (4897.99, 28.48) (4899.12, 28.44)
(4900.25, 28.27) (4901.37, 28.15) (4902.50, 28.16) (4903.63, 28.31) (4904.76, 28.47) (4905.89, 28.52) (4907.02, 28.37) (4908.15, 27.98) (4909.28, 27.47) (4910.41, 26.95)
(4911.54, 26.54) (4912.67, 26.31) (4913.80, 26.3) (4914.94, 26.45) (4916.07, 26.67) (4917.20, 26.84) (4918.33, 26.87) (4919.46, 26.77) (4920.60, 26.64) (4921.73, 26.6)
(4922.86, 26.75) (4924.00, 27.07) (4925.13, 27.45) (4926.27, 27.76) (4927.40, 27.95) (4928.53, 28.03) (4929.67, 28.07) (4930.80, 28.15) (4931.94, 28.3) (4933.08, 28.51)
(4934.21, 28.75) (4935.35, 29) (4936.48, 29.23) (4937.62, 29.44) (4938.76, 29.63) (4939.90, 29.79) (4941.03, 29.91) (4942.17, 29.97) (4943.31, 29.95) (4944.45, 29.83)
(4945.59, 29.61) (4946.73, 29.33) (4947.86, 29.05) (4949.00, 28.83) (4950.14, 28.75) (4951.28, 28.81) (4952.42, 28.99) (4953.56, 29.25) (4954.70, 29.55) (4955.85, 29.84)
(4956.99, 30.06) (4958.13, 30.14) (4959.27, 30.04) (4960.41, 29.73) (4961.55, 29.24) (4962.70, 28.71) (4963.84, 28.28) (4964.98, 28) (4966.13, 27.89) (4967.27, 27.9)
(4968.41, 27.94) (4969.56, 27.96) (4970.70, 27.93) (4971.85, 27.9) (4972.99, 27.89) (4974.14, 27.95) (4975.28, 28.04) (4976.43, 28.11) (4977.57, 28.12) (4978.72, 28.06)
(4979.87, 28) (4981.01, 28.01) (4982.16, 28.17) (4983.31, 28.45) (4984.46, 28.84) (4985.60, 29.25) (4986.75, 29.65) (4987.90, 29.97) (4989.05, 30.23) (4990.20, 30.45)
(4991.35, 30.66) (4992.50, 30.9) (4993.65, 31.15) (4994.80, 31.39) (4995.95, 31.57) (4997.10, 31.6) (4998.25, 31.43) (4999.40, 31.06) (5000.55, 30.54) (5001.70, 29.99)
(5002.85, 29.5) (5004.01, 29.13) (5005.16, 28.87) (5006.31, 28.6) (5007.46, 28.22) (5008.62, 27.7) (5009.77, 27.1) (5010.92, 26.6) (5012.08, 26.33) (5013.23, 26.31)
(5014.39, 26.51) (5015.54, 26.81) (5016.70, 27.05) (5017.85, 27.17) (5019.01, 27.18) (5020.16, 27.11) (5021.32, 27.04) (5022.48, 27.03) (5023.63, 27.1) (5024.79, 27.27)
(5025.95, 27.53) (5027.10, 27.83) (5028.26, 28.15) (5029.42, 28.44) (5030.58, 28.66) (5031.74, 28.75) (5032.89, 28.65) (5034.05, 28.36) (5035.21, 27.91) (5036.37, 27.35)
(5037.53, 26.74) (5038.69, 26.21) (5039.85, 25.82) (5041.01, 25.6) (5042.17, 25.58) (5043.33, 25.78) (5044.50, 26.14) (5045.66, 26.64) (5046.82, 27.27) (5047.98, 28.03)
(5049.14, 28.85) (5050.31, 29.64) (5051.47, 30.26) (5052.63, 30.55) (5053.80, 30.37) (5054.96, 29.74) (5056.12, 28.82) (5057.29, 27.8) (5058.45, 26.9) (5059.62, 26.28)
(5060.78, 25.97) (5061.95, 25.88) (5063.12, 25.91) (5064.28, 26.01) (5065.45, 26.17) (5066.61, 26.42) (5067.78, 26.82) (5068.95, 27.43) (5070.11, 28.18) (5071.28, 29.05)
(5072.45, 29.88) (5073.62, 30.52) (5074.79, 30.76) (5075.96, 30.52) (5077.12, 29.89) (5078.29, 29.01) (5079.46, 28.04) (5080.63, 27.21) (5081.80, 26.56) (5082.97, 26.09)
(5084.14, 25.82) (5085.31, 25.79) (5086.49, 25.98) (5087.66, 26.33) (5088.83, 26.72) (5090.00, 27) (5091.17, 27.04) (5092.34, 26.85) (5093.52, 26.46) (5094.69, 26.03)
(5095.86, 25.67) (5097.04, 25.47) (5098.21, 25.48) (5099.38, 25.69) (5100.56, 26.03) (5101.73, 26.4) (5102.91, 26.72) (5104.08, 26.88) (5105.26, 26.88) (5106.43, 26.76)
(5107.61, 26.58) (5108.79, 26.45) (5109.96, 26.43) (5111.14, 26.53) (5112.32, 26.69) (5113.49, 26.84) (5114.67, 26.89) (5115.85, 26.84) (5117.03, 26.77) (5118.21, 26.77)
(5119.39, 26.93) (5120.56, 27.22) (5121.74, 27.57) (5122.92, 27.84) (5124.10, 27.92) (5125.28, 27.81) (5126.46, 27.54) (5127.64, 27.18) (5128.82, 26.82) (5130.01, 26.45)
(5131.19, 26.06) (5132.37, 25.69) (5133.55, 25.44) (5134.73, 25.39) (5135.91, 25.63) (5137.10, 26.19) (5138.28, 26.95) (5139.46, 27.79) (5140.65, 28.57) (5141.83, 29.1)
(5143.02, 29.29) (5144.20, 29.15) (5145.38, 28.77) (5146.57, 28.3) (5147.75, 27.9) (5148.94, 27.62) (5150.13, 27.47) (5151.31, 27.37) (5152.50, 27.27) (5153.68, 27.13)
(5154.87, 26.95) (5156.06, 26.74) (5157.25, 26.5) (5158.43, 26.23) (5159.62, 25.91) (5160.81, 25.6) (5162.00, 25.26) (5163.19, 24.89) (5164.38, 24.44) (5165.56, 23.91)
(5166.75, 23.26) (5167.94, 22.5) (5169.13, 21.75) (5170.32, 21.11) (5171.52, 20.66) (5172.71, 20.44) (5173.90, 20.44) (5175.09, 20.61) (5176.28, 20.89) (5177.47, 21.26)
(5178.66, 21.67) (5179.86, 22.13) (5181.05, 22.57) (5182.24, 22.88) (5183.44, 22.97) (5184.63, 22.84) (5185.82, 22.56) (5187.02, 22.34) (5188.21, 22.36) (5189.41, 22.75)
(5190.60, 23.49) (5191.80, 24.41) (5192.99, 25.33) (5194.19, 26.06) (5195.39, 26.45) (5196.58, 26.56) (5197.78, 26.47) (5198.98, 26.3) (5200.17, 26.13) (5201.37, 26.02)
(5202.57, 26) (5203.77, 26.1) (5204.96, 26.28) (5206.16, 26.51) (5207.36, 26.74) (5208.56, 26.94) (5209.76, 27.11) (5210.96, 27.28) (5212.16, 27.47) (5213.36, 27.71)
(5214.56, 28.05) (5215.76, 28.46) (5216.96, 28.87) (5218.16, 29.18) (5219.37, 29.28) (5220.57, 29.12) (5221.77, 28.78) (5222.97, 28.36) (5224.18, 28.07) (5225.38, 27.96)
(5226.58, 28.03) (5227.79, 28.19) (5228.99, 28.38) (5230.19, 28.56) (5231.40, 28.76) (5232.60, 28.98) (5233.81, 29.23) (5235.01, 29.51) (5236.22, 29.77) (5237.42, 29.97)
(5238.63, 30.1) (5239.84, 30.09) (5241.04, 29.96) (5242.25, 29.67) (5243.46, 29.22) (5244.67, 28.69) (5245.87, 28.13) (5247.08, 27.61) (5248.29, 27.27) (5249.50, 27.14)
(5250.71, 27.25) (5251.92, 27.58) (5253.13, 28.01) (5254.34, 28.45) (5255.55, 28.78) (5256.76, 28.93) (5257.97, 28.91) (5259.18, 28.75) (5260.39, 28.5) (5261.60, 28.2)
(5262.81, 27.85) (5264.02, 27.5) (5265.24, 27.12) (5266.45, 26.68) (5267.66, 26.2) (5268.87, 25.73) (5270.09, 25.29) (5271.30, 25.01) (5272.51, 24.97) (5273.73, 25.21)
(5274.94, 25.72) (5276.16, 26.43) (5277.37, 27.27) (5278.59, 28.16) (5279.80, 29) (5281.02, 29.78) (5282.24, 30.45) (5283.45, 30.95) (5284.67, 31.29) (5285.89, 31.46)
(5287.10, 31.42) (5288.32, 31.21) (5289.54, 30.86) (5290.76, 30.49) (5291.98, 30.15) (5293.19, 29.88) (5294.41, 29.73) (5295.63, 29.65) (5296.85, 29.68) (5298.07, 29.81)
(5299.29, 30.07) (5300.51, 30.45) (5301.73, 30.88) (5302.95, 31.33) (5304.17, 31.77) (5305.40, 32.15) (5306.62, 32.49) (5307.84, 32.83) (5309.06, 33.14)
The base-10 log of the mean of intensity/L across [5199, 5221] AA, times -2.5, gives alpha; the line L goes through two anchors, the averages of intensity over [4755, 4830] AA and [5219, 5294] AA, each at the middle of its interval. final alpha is 0.05 mag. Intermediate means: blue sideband 29.1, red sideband 28.5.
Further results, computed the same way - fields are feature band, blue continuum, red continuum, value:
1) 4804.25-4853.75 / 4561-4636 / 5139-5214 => -0.07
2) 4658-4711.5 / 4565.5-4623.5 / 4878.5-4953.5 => 0.08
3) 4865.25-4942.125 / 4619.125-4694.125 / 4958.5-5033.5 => 0.03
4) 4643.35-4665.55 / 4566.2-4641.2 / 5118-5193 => 0.05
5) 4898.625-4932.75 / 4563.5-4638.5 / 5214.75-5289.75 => 0.03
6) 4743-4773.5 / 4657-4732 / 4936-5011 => -0.07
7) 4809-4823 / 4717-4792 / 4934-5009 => 0.03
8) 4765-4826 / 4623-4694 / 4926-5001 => -0.04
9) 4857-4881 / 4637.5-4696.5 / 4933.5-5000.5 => 0.06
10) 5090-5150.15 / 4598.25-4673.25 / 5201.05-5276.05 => 0.04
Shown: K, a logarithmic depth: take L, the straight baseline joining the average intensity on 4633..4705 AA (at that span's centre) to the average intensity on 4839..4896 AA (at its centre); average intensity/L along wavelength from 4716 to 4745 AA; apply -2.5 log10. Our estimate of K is -0.09 mag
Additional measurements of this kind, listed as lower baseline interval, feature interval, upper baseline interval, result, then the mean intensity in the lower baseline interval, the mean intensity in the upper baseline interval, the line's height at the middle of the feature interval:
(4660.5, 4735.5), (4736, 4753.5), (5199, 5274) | -0.08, 26.8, 27.9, 26.9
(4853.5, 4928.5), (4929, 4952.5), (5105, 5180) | -0.09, 27.1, 25.9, 26.8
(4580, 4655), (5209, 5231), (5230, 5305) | 0.02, 28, 28.8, 28.7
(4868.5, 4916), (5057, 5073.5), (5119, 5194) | -0.05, 27.2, 25.2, 25.9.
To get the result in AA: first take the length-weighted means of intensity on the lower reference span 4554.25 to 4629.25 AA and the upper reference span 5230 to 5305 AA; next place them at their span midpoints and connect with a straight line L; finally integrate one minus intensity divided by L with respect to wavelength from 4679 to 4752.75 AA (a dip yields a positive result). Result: 2.0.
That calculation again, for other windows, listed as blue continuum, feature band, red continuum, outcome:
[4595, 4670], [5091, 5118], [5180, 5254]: 0.8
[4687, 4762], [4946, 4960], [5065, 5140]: -1.1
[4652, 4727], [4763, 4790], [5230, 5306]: -2.2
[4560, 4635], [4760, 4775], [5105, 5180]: -1.0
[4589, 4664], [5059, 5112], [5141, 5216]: -2.8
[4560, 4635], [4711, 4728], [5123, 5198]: -0.6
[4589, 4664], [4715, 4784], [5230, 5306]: -2.1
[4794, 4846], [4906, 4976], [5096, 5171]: -0.4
